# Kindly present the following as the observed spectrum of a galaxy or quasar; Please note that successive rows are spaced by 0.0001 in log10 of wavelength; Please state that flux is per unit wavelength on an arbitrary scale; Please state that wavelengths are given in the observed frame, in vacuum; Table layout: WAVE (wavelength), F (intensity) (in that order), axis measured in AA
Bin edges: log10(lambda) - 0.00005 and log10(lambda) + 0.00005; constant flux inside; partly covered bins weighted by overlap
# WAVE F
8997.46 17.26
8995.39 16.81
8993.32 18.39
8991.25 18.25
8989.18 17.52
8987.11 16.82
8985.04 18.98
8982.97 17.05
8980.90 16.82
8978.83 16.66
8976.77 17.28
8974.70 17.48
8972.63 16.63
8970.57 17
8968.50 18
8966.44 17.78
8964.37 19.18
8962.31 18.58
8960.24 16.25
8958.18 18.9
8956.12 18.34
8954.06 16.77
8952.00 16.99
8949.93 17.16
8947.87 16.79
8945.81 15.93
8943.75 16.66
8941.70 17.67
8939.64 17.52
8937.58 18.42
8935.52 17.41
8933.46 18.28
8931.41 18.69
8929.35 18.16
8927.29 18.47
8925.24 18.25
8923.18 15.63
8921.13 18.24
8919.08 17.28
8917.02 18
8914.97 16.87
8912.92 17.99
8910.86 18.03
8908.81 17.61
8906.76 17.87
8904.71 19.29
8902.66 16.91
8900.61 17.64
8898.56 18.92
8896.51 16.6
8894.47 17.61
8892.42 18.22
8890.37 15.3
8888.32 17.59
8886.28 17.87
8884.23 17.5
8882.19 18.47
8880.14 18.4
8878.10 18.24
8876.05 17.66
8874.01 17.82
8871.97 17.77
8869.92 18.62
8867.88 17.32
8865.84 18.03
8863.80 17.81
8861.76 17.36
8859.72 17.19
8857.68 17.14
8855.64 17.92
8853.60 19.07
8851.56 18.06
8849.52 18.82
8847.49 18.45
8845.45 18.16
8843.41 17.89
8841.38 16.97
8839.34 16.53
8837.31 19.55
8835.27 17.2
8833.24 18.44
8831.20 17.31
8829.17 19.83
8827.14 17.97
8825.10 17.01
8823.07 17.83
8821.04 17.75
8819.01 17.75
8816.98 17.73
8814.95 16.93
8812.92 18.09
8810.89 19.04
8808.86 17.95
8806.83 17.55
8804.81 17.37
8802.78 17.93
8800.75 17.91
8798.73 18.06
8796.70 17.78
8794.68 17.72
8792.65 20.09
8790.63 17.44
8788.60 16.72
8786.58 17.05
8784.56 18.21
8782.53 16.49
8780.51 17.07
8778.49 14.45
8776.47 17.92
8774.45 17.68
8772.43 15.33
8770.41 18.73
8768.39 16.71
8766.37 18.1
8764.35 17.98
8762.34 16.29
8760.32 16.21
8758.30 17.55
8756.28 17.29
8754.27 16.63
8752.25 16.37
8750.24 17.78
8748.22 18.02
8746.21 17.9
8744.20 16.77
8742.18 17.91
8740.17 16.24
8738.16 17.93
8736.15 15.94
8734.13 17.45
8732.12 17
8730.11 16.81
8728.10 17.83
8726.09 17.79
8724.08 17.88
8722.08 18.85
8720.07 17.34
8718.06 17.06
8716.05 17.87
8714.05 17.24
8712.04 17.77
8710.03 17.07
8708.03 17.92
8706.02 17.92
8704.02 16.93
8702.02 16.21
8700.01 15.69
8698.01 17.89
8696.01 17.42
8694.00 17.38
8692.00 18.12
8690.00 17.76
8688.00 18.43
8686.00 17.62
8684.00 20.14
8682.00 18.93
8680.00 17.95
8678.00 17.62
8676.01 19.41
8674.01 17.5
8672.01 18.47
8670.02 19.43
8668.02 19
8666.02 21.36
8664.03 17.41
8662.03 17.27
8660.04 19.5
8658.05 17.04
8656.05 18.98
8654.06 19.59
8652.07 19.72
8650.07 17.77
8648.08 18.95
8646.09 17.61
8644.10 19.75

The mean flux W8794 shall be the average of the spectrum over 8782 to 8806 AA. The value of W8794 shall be 17.8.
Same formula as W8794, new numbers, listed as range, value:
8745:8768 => 17.3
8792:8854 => 18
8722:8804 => 17.3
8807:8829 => 17.9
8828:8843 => 18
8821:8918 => 17.8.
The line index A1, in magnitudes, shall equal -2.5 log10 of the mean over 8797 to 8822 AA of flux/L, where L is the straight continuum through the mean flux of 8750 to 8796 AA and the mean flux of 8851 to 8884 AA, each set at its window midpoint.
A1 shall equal -0.022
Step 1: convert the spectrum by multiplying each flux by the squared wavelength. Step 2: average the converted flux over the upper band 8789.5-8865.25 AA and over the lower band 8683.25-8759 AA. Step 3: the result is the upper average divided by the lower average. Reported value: 1.1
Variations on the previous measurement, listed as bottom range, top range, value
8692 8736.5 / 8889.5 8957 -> 1.06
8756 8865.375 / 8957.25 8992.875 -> 1.03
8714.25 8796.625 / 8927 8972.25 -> 1.07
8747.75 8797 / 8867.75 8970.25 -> 1.06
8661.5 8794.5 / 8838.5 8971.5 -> 1.05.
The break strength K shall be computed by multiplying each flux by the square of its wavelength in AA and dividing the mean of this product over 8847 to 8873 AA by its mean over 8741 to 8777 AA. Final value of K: 1.1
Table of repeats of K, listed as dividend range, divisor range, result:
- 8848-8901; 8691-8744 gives 1.06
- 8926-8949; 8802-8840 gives 1.01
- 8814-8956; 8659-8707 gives 1.02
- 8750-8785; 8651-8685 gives 0.93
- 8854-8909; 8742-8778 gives 1.06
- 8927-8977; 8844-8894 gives 1.00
